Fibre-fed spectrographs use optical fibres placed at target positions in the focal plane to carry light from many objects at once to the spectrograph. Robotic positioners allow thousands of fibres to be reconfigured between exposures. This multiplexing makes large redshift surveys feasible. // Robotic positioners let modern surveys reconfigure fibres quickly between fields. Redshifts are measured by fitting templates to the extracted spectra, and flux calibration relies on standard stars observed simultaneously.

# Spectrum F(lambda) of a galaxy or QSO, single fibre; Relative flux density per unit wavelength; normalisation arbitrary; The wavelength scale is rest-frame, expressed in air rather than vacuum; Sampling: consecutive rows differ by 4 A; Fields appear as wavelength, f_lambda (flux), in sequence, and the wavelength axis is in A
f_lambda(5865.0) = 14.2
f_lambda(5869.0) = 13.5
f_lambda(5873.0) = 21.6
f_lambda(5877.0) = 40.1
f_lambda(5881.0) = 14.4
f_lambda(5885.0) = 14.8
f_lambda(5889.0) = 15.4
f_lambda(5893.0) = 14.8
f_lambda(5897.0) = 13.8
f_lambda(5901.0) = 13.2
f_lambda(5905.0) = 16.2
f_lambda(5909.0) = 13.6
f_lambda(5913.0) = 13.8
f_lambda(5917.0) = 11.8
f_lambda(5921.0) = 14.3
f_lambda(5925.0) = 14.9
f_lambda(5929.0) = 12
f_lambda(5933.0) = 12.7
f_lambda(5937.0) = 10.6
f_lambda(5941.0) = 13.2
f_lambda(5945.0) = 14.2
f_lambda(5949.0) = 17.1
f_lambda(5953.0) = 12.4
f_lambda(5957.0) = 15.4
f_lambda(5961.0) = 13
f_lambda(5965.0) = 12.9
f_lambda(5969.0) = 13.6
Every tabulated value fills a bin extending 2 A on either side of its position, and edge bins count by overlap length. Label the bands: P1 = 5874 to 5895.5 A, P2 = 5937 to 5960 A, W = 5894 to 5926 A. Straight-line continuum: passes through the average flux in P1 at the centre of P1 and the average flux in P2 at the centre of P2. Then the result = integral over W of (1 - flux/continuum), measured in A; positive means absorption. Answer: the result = 6.52 A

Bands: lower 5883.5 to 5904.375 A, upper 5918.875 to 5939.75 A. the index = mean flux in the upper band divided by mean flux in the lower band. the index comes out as 0.9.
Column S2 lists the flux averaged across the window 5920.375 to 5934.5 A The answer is 13.4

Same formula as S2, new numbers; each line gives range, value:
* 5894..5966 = 13.6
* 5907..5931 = 13.4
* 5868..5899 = 18.7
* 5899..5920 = 13.7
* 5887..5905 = 14.5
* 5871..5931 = 16.3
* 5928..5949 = 13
